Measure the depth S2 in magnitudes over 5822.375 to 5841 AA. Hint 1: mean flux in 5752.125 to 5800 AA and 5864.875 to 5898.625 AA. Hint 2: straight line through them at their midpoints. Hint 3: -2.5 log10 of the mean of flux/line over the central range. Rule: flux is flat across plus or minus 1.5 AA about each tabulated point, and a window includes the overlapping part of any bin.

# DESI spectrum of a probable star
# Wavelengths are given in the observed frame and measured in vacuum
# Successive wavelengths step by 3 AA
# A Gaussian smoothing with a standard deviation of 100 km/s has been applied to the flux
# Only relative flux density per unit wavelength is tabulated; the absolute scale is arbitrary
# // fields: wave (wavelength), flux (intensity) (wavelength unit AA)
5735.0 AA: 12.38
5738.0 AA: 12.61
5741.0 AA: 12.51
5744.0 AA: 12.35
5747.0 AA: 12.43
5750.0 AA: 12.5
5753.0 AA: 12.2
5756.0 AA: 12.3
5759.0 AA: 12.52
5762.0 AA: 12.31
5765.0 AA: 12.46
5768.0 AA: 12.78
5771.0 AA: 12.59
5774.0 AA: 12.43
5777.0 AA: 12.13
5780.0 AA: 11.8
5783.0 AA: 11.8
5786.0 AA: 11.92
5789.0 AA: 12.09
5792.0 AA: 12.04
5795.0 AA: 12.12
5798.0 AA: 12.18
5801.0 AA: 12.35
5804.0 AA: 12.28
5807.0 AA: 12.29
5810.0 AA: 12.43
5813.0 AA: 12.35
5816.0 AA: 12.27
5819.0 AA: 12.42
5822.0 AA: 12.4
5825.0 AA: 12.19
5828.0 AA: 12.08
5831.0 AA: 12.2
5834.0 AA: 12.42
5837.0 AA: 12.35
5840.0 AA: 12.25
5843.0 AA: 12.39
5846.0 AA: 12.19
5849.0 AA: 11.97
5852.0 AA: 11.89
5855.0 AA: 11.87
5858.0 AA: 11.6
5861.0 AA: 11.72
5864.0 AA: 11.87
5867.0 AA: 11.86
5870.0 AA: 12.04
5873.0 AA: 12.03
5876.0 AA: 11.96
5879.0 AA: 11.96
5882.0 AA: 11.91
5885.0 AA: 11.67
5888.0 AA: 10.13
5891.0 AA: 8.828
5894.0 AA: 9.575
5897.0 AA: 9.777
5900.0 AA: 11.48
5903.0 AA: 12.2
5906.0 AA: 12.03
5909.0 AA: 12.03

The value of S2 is -0.057 mag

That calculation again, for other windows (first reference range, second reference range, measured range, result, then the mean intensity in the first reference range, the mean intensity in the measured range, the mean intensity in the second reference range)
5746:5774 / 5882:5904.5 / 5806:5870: -0.07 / 12.5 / 12.1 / 10.6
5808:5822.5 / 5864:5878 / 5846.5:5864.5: 0.02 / 12.4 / 11.8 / 12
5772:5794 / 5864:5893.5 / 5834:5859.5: -0.05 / 12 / 12.1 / 11.3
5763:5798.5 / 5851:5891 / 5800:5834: -0.03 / 12.2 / 12.3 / 11.6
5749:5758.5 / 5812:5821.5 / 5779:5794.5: 0.04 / 12.3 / 11.9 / 12.4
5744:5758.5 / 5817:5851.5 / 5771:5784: 0.02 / 12.4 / 12.1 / 12.2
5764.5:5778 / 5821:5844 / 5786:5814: 0.02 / 12.5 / 12.2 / 12.3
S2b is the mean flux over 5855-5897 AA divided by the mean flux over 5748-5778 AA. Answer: 0.91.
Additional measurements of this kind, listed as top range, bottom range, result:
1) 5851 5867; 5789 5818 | 0.96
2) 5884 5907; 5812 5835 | 0.87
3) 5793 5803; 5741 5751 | 0.98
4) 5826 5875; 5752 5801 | 0.98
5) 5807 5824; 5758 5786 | 1.01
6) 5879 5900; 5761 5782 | 0.85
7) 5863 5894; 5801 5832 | 0.92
